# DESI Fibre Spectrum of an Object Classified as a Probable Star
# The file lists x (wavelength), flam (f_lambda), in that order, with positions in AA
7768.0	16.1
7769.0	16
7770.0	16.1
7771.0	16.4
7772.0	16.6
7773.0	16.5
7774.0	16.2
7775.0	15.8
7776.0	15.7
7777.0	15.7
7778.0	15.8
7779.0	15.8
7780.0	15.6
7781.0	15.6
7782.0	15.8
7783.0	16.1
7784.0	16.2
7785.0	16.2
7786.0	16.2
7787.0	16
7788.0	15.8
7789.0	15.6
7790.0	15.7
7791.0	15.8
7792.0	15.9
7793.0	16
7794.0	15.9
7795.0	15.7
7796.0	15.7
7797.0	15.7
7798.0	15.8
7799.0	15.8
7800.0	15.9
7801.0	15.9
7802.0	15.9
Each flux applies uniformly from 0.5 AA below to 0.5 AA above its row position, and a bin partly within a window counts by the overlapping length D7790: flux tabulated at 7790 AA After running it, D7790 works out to 15.7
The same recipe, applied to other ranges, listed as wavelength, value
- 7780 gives 15.6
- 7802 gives 15.9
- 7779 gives 15.8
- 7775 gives 15.8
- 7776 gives 15.7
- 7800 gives 15.9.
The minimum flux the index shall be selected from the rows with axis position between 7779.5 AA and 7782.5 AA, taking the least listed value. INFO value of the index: 15.6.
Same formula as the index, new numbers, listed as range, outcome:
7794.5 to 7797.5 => 15.7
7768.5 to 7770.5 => 16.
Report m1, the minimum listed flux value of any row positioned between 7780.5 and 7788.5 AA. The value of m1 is 15.6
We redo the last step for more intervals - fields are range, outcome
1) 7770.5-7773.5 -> 16.4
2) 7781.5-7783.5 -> 15.8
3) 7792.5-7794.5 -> 15.9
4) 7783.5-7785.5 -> 16.2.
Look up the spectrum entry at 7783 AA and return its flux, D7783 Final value 16.1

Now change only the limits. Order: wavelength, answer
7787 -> 16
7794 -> 15.9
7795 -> 15.7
